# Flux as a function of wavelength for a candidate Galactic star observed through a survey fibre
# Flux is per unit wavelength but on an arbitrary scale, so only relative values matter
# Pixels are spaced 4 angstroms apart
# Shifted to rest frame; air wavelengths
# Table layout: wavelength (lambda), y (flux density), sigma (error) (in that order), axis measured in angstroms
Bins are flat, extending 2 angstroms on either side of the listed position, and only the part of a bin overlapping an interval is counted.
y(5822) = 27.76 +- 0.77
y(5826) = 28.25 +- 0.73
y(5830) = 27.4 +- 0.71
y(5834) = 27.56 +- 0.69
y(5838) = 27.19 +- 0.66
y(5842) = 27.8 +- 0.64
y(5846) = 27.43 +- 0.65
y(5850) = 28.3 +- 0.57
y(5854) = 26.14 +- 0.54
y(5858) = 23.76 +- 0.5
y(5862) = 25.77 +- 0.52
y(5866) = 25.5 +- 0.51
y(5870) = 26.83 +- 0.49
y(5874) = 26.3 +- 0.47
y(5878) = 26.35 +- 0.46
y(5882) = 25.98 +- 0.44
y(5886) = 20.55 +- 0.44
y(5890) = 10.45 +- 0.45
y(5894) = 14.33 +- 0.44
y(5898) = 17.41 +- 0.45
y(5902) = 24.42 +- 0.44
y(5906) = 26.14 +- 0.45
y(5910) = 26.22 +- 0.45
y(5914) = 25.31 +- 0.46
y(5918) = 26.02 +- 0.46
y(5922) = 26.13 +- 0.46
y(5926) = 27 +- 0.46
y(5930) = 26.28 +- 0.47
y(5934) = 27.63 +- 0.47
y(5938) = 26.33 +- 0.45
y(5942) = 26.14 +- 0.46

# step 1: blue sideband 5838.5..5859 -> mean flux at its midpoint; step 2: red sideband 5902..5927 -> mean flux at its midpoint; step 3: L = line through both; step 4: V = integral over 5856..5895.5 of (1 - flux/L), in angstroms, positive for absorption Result 5.71 angstroms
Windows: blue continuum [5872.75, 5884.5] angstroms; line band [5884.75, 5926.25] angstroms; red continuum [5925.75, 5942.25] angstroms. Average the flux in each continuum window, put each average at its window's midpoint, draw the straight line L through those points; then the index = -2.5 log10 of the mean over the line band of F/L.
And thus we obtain 0.20 mag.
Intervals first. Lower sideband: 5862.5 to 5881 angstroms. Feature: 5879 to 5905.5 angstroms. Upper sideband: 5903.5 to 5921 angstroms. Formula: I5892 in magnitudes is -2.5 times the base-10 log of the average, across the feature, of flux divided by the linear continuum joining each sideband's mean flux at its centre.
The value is 0.31 mag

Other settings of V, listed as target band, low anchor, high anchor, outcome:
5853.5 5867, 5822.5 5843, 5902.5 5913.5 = 0.9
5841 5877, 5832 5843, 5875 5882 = 0.6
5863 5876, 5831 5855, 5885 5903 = -2.5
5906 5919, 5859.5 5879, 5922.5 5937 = 0.4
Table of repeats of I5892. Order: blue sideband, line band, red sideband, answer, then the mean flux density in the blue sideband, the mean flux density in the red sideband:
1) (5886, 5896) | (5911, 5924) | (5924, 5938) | -0.153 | 14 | 26.9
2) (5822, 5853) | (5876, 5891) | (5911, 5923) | 0.231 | 27.7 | 25.8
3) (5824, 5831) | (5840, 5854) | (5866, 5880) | -0.015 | 27.9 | 26.4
